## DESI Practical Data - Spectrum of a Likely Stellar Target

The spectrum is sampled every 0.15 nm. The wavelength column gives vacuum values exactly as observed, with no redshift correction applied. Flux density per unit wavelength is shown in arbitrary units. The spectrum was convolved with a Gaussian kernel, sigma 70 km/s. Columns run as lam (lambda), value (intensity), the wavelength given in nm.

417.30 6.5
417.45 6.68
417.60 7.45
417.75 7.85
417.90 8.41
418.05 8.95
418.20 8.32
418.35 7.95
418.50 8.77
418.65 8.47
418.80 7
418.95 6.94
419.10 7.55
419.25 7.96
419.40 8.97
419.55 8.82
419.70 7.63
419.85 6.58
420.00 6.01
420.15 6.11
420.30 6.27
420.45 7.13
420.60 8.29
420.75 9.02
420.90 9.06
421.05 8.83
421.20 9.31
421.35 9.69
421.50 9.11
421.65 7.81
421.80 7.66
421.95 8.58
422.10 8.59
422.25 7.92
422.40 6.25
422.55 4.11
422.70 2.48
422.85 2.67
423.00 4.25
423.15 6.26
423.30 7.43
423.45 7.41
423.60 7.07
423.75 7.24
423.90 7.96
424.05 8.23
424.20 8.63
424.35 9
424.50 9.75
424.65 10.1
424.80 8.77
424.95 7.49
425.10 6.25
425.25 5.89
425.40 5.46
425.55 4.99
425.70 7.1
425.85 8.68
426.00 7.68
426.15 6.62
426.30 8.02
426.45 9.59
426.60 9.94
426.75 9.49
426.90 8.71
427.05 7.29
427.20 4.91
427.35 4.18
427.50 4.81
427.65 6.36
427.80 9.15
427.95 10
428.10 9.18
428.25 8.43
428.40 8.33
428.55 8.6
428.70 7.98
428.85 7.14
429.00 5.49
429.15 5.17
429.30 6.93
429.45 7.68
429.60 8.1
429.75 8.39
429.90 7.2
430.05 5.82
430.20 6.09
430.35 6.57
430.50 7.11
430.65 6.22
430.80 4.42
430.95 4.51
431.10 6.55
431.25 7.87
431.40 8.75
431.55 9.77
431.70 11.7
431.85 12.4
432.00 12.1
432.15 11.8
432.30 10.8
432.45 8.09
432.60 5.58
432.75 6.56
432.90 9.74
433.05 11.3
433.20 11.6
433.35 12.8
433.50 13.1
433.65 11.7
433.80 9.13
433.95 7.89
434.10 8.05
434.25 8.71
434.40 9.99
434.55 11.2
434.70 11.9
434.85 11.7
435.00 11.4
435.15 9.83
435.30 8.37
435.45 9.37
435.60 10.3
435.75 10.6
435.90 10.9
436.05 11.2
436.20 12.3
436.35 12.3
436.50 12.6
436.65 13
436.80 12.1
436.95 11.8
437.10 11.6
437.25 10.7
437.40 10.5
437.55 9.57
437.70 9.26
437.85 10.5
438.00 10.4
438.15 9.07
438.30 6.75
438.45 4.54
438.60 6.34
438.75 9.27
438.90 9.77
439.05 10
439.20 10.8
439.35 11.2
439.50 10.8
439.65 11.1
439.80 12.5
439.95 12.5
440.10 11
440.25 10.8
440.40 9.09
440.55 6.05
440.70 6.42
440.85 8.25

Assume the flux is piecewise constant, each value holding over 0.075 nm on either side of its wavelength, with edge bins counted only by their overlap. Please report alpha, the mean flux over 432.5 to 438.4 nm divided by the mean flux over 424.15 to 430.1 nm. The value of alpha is 1.37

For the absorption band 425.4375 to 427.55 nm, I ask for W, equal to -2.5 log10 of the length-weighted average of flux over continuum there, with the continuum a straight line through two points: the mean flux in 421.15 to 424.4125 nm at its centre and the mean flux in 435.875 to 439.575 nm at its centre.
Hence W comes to 0.09 mag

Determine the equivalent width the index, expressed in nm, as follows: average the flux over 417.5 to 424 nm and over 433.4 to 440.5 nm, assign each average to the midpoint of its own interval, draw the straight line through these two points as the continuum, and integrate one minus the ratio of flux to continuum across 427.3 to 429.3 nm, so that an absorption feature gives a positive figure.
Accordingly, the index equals 0.34 nm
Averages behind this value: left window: 7.45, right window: 10.4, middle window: 7.32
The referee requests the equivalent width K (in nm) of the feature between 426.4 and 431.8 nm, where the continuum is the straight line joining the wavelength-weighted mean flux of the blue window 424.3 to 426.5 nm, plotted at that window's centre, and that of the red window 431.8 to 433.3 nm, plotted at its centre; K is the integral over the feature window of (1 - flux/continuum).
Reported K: 0.833 nm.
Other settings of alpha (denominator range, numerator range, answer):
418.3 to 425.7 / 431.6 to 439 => 1.38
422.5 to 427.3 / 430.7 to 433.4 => 1.28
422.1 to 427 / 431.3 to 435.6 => 1.40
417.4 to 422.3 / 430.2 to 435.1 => 1.17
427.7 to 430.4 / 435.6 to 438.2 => 1.46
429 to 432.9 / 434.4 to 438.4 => 1.36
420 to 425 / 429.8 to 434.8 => 1.20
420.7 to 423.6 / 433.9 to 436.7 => 1.48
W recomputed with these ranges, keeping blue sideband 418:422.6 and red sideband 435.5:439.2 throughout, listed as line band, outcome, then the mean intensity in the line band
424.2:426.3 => 0.13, 7.58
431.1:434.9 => -0.05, 10.1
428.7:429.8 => 0.28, 7.02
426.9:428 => 0.30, 6.73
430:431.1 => 0.50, 5.87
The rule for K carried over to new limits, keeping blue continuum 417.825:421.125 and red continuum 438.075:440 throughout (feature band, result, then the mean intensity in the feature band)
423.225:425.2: 0.048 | 8.07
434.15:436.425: -0.348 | 10.6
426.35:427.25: 0.009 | 8.41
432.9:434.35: -0.216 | 10.4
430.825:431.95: 0.029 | 8.67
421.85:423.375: 0.421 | 5.88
